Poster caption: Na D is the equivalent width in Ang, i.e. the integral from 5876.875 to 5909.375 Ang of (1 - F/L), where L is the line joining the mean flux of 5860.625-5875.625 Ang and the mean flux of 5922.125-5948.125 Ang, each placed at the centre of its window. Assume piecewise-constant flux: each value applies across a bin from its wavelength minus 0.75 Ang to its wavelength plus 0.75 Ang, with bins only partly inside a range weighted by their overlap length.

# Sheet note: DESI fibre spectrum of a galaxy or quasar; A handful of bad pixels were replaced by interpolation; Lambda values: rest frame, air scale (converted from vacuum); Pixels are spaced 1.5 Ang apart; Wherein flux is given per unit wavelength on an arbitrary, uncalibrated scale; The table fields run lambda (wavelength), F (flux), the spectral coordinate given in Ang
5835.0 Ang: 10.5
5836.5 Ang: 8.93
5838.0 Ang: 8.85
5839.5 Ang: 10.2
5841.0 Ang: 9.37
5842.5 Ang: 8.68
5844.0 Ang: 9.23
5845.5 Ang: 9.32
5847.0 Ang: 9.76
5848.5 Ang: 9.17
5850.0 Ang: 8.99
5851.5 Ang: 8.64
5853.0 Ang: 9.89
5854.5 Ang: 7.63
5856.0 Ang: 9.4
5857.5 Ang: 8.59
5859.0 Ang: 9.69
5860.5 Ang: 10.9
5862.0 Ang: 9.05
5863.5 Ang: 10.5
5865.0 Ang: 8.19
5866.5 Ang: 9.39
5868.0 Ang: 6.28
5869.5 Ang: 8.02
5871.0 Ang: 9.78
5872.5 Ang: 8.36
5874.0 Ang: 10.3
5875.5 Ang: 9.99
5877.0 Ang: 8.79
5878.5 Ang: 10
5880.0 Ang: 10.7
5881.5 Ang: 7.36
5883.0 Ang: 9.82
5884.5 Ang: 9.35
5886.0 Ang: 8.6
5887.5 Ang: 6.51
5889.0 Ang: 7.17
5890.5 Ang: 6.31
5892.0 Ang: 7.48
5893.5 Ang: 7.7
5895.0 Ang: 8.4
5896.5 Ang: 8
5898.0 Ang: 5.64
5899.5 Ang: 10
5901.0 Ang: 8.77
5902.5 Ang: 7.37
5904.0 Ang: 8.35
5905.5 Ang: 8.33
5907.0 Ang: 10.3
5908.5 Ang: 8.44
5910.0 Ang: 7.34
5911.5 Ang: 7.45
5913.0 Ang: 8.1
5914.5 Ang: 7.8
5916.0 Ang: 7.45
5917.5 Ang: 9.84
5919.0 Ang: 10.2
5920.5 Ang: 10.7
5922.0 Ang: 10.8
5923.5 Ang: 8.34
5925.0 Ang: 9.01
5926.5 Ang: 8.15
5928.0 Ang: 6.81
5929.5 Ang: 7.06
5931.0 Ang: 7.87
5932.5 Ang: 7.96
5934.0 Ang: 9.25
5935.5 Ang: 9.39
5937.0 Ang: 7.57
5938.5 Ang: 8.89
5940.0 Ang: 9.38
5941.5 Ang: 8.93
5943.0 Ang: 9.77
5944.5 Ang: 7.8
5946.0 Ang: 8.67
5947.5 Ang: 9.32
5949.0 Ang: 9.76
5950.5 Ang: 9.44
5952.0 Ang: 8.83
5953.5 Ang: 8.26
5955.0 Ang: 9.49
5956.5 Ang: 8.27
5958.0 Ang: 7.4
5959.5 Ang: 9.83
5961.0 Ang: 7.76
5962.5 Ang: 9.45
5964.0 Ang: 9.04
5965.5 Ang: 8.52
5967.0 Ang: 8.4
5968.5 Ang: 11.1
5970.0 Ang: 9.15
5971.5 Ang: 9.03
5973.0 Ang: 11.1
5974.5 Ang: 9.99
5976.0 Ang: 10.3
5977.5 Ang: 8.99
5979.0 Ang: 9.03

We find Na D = 1.9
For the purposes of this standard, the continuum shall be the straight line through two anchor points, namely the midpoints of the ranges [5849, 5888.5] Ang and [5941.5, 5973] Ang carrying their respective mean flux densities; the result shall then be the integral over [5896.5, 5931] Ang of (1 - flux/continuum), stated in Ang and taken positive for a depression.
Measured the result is 2.2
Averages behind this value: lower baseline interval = 9.02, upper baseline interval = 9.01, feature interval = 8.44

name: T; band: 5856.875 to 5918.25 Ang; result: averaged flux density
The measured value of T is 8.55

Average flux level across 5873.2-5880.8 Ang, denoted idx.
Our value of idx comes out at 9.93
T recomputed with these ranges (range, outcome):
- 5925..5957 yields 8.62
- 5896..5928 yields 8.55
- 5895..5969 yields 8.65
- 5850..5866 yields 9.24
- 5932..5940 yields 8.7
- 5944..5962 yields 8.76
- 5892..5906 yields 8.03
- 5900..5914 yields 8.29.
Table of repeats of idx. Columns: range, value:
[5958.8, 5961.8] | 8.79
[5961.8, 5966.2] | 9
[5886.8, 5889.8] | 6.84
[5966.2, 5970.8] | 9.53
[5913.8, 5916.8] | 7.66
